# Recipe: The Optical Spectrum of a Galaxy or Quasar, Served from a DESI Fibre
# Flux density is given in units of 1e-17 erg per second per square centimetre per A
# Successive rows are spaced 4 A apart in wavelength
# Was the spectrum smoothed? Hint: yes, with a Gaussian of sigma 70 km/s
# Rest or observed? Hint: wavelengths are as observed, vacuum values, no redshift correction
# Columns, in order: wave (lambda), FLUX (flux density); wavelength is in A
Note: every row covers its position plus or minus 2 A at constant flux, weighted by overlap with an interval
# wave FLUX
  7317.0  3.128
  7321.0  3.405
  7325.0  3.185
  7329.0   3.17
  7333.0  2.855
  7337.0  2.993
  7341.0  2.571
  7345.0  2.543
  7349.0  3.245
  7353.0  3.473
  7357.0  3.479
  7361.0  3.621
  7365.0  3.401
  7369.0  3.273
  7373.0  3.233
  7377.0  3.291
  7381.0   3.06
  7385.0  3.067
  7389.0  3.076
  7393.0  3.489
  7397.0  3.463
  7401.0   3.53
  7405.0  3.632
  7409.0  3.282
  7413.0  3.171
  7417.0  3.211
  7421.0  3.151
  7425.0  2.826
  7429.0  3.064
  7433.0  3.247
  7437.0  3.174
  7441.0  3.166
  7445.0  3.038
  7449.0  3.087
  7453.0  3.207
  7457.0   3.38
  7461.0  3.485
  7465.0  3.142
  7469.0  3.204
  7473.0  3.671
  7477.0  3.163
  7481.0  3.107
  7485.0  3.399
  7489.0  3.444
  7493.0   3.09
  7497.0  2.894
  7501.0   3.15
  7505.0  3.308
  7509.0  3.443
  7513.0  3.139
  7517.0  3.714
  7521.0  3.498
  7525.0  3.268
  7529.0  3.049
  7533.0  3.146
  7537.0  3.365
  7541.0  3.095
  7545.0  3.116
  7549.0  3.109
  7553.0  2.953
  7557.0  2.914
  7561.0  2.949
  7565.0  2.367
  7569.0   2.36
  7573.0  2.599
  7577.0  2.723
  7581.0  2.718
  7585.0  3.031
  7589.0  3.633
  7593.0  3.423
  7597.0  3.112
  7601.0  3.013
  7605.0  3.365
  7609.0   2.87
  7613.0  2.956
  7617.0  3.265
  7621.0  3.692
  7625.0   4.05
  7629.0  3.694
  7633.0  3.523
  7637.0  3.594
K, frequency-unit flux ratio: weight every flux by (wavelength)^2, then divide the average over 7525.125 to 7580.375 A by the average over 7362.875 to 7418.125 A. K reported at 0.92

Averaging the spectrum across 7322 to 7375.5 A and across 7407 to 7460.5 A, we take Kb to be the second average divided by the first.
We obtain 1.00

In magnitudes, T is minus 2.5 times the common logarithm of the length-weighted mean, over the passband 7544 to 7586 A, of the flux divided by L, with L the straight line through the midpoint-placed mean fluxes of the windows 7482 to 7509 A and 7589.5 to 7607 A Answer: 0.17 mag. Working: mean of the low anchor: 3.23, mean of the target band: 2.79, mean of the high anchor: 3.26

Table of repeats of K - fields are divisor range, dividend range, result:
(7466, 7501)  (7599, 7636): 1.08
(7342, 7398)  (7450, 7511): 1.04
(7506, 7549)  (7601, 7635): 1.06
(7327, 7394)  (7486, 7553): 1.07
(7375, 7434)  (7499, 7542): 1.05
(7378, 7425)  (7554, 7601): 0.93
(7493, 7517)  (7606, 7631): 1.09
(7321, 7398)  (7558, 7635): 1.04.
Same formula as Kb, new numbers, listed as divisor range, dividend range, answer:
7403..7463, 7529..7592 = 0.92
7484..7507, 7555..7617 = 0.92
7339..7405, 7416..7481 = 0.98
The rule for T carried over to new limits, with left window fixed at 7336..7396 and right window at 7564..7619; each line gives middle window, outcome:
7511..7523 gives -0.136 mag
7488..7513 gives -0.050 mag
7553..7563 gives 0.025 mag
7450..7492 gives -0.074 mag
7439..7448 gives 0.006 mag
